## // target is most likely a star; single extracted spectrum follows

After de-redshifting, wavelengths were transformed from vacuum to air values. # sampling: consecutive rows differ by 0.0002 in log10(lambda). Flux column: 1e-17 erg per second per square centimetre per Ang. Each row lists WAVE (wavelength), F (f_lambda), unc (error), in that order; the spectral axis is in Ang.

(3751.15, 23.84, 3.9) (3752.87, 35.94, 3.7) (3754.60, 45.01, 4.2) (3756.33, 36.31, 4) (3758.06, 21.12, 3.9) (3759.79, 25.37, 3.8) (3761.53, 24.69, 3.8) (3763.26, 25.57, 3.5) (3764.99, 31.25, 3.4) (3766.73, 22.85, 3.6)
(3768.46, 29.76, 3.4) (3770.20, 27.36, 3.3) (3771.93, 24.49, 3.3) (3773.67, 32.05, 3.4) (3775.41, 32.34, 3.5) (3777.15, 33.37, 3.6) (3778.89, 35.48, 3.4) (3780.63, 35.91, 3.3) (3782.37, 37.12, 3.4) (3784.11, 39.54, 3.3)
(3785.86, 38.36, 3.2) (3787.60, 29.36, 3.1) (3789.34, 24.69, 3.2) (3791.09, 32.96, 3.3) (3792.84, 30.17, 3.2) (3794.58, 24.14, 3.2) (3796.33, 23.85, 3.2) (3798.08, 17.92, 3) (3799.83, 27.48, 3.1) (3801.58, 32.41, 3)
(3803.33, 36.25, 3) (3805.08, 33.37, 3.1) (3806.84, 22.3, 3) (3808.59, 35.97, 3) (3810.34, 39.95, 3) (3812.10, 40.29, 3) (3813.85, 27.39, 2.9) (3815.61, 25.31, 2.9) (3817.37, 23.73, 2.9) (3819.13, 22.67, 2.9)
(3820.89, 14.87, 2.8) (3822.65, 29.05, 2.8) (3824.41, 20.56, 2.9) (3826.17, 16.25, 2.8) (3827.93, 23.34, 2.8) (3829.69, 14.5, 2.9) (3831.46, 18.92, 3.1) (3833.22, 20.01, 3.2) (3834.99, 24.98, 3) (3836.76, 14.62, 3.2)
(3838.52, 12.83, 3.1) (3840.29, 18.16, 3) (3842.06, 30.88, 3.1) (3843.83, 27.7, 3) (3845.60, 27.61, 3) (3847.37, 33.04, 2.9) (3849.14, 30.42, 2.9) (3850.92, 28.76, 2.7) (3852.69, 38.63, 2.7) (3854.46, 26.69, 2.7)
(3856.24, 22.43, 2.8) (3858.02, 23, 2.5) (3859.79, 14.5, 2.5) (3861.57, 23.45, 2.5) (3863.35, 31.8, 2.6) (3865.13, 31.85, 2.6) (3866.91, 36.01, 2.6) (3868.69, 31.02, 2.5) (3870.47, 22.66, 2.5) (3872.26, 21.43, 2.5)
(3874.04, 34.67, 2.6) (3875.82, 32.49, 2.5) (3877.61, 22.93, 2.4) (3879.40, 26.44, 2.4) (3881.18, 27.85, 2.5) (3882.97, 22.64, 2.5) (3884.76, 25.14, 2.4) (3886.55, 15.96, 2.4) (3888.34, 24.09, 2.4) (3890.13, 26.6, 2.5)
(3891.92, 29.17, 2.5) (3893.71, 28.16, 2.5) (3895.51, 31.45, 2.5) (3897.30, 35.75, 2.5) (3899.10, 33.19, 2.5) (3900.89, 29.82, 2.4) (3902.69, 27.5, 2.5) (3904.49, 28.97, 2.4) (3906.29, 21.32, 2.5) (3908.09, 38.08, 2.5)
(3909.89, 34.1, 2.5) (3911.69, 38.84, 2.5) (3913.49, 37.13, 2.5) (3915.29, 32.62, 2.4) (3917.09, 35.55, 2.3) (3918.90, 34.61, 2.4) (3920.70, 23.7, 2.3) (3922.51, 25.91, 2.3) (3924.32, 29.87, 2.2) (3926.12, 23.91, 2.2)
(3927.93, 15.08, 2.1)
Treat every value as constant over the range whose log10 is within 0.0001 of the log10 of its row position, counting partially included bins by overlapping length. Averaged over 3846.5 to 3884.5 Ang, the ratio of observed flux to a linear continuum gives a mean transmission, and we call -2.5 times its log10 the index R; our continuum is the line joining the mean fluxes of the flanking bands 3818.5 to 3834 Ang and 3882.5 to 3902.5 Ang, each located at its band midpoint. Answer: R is -0.14 mag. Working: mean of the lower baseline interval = 20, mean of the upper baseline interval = 27.6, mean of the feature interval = 27.7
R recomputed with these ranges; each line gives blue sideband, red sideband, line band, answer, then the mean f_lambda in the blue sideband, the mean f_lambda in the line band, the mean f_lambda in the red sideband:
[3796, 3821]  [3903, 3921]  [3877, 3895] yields 0.25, 28.8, 25.1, 32.6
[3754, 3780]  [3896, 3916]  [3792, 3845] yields 0.22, 29.7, 25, 32.5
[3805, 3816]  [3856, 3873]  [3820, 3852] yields 0.27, 32.3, 22.7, 26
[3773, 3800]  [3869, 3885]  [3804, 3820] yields -0.02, 31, 30.2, 26.5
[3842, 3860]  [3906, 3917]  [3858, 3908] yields 0.15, 28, 27.4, 34.5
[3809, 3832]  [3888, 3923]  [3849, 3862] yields 0.06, 24.7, 25.8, 31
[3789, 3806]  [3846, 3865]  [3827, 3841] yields 0.45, 28.4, 18.4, 27.5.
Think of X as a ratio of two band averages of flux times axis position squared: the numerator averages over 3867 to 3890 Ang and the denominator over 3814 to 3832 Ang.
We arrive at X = 1.26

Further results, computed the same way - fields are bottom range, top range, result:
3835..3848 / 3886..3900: 1.24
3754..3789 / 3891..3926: 1.07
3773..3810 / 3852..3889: 0.88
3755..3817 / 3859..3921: 1.01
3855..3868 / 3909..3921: 1.34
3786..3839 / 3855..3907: 1.09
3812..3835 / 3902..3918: 1.54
